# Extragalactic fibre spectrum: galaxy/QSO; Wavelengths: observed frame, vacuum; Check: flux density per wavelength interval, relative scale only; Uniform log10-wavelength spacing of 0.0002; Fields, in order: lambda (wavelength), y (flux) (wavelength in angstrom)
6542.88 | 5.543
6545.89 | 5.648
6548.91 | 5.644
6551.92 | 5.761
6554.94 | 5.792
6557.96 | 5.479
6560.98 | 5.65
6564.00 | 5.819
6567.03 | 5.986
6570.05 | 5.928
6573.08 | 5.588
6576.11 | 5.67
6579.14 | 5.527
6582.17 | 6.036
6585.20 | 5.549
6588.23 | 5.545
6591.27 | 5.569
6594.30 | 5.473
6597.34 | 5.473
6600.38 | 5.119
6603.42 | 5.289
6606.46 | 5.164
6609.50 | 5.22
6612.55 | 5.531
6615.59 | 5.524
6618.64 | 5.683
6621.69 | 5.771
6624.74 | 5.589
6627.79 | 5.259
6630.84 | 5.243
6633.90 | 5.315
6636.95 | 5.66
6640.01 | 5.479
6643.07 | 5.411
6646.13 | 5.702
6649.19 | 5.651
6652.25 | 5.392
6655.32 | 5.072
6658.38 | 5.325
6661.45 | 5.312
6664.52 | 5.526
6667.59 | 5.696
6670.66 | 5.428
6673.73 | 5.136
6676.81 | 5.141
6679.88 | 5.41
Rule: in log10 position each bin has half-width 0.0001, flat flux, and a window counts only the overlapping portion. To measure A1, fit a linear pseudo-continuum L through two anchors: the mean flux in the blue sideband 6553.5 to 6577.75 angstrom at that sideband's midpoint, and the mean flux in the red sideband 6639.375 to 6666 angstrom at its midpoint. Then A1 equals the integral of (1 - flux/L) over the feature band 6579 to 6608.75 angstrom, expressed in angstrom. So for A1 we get 0.9 angstrom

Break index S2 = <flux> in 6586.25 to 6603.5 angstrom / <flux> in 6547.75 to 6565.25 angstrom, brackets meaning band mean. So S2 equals 0.95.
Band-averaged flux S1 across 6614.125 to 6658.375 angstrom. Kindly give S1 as 5.48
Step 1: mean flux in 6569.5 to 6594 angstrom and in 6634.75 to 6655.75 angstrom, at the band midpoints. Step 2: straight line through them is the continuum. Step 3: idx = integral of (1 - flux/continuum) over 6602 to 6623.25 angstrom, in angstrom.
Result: 0.47 angstrom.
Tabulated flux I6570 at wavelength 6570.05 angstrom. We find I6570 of 5.928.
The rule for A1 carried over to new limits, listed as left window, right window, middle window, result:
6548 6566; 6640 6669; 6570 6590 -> -0.1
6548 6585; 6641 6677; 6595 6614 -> 1.0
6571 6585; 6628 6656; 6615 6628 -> -0.2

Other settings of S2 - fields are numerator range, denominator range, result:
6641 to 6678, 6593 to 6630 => 1.00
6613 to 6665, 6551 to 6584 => 0.95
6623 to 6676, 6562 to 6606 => 0.97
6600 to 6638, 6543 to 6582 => 0.95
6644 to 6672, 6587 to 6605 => 1.01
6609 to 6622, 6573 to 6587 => 0.98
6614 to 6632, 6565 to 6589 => 0.96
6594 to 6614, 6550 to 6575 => 0.92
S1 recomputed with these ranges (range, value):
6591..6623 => 5.43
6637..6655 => 5.51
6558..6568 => 5.76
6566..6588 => 5.74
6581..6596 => 5.62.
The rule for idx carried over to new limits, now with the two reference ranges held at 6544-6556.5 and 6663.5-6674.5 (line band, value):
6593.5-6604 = 0.5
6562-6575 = -0.3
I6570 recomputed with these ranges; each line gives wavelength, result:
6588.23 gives 5.545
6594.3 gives 5.473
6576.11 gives 5.67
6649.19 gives 5.651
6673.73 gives 5.136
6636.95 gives 5.66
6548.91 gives 5.644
